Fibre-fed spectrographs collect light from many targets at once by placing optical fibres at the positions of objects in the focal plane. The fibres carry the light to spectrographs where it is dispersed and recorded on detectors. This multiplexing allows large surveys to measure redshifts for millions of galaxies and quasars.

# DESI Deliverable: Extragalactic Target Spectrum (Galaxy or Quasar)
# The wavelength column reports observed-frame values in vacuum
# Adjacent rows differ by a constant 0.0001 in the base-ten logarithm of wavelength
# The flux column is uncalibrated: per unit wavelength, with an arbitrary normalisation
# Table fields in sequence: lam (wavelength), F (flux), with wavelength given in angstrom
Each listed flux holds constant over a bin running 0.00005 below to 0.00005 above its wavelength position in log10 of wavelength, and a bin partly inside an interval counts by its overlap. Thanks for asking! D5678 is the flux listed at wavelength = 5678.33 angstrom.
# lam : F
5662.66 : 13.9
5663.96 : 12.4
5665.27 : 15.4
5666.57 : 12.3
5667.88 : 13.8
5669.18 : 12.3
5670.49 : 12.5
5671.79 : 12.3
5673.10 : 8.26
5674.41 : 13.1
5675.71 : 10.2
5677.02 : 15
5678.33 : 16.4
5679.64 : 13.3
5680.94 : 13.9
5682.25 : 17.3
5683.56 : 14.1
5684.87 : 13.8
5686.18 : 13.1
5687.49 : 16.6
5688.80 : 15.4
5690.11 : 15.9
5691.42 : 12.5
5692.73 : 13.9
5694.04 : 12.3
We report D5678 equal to 16.4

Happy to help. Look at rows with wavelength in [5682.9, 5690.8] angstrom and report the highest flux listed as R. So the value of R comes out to 16.6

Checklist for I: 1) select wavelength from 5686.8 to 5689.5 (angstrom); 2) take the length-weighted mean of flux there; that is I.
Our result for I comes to 16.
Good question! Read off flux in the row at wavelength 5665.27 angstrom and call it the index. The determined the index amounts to 15.4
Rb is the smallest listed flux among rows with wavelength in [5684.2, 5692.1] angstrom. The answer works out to 12.5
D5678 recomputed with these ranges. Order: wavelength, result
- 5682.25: 17.3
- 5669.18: 12.3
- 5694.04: 12.3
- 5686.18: 13.1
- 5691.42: 12.5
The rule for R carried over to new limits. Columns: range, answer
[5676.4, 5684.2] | 17.3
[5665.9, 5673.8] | 13.8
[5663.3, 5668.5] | 15.4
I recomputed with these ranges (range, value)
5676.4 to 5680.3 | 14.9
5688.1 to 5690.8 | 15.6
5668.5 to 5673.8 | 11.4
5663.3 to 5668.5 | 13.5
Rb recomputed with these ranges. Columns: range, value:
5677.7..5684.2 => 13.3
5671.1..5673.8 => 8.26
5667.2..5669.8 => 12.3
